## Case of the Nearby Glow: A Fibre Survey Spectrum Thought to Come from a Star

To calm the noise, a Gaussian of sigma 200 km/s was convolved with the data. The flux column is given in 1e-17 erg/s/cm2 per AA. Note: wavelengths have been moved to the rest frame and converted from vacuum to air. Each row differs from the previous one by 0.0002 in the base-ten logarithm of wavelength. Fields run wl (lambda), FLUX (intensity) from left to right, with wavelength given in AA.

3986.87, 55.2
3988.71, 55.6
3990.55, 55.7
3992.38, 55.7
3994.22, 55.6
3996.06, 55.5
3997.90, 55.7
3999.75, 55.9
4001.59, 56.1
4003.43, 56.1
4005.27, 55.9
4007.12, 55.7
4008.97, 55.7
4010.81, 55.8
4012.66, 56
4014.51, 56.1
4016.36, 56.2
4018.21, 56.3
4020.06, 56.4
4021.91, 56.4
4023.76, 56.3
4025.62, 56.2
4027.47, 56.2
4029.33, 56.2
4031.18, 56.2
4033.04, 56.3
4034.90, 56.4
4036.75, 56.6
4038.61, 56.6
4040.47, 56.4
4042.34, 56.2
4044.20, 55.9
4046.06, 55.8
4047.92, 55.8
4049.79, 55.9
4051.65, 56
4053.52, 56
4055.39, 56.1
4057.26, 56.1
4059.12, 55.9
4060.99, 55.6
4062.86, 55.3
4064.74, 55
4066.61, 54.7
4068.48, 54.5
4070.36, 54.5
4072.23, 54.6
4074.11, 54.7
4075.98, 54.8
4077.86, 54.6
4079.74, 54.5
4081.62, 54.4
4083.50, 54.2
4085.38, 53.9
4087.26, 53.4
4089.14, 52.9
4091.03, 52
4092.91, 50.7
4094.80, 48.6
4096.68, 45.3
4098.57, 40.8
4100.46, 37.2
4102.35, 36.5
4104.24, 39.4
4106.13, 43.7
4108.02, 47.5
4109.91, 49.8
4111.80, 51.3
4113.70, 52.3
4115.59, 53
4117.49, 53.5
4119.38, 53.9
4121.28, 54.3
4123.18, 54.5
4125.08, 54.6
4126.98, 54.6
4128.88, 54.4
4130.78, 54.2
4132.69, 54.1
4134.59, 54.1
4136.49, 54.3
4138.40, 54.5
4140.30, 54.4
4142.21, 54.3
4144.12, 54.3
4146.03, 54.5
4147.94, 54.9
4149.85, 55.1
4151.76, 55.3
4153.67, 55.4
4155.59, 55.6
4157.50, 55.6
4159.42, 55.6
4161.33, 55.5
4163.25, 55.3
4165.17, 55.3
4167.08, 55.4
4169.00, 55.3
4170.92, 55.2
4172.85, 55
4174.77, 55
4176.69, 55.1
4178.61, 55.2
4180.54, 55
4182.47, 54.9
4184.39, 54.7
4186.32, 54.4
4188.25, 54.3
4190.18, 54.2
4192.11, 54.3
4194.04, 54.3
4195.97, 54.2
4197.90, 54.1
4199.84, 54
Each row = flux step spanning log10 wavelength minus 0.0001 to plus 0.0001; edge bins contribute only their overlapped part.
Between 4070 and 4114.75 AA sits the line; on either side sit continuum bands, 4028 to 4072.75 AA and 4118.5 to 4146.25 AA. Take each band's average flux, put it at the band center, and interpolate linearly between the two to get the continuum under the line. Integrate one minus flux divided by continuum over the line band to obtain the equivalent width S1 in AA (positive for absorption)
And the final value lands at 4.4 AA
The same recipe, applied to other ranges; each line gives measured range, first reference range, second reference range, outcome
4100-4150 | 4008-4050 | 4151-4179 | 3.62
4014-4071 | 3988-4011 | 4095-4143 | -2.29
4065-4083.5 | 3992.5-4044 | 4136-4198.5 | 0.35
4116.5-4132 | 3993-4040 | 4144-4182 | 0.33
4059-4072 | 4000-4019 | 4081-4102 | -0.97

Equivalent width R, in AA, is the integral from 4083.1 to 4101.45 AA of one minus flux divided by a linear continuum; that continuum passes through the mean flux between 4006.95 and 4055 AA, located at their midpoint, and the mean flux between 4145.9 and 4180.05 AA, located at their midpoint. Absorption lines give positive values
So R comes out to 2.31 AA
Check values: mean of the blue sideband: 56.1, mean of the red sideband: 55.3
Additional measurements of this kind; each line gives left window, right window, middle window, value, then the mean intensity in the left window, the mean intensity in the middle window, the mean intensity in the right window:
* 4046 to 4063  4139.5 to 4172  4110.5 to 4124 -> 0.5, 55.9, 53.2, 55.1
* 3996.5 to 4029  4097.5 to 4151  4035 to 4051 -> -0.4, 56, 56.2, 51.1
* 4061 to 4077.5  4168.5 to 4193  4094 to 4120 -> 3.9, 54.8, 46.5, 54.8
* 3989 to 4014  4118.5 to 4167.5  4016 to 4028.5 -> -0.1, 55.8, 56.3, 54.8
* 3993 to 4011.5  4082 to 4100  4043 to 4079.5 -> -2.4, 55.8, 55.4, 50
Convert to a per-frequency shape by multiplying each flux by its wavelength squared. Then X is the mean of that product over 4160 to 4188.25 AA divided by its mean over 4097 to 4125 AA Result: 1.19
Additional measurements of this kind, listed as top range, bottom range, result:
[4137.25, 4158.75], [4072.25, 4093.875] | 1.06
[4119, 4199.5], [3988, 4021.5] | 1.06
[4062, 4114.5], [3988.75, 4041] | 0.93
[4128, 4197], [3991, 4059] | 1.05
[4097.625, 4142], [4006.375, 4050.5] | 0.94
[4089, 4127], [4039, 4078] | 0.90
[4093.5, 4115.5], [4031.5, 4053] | 0.83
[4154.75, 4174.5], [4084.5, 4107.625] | 1.24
